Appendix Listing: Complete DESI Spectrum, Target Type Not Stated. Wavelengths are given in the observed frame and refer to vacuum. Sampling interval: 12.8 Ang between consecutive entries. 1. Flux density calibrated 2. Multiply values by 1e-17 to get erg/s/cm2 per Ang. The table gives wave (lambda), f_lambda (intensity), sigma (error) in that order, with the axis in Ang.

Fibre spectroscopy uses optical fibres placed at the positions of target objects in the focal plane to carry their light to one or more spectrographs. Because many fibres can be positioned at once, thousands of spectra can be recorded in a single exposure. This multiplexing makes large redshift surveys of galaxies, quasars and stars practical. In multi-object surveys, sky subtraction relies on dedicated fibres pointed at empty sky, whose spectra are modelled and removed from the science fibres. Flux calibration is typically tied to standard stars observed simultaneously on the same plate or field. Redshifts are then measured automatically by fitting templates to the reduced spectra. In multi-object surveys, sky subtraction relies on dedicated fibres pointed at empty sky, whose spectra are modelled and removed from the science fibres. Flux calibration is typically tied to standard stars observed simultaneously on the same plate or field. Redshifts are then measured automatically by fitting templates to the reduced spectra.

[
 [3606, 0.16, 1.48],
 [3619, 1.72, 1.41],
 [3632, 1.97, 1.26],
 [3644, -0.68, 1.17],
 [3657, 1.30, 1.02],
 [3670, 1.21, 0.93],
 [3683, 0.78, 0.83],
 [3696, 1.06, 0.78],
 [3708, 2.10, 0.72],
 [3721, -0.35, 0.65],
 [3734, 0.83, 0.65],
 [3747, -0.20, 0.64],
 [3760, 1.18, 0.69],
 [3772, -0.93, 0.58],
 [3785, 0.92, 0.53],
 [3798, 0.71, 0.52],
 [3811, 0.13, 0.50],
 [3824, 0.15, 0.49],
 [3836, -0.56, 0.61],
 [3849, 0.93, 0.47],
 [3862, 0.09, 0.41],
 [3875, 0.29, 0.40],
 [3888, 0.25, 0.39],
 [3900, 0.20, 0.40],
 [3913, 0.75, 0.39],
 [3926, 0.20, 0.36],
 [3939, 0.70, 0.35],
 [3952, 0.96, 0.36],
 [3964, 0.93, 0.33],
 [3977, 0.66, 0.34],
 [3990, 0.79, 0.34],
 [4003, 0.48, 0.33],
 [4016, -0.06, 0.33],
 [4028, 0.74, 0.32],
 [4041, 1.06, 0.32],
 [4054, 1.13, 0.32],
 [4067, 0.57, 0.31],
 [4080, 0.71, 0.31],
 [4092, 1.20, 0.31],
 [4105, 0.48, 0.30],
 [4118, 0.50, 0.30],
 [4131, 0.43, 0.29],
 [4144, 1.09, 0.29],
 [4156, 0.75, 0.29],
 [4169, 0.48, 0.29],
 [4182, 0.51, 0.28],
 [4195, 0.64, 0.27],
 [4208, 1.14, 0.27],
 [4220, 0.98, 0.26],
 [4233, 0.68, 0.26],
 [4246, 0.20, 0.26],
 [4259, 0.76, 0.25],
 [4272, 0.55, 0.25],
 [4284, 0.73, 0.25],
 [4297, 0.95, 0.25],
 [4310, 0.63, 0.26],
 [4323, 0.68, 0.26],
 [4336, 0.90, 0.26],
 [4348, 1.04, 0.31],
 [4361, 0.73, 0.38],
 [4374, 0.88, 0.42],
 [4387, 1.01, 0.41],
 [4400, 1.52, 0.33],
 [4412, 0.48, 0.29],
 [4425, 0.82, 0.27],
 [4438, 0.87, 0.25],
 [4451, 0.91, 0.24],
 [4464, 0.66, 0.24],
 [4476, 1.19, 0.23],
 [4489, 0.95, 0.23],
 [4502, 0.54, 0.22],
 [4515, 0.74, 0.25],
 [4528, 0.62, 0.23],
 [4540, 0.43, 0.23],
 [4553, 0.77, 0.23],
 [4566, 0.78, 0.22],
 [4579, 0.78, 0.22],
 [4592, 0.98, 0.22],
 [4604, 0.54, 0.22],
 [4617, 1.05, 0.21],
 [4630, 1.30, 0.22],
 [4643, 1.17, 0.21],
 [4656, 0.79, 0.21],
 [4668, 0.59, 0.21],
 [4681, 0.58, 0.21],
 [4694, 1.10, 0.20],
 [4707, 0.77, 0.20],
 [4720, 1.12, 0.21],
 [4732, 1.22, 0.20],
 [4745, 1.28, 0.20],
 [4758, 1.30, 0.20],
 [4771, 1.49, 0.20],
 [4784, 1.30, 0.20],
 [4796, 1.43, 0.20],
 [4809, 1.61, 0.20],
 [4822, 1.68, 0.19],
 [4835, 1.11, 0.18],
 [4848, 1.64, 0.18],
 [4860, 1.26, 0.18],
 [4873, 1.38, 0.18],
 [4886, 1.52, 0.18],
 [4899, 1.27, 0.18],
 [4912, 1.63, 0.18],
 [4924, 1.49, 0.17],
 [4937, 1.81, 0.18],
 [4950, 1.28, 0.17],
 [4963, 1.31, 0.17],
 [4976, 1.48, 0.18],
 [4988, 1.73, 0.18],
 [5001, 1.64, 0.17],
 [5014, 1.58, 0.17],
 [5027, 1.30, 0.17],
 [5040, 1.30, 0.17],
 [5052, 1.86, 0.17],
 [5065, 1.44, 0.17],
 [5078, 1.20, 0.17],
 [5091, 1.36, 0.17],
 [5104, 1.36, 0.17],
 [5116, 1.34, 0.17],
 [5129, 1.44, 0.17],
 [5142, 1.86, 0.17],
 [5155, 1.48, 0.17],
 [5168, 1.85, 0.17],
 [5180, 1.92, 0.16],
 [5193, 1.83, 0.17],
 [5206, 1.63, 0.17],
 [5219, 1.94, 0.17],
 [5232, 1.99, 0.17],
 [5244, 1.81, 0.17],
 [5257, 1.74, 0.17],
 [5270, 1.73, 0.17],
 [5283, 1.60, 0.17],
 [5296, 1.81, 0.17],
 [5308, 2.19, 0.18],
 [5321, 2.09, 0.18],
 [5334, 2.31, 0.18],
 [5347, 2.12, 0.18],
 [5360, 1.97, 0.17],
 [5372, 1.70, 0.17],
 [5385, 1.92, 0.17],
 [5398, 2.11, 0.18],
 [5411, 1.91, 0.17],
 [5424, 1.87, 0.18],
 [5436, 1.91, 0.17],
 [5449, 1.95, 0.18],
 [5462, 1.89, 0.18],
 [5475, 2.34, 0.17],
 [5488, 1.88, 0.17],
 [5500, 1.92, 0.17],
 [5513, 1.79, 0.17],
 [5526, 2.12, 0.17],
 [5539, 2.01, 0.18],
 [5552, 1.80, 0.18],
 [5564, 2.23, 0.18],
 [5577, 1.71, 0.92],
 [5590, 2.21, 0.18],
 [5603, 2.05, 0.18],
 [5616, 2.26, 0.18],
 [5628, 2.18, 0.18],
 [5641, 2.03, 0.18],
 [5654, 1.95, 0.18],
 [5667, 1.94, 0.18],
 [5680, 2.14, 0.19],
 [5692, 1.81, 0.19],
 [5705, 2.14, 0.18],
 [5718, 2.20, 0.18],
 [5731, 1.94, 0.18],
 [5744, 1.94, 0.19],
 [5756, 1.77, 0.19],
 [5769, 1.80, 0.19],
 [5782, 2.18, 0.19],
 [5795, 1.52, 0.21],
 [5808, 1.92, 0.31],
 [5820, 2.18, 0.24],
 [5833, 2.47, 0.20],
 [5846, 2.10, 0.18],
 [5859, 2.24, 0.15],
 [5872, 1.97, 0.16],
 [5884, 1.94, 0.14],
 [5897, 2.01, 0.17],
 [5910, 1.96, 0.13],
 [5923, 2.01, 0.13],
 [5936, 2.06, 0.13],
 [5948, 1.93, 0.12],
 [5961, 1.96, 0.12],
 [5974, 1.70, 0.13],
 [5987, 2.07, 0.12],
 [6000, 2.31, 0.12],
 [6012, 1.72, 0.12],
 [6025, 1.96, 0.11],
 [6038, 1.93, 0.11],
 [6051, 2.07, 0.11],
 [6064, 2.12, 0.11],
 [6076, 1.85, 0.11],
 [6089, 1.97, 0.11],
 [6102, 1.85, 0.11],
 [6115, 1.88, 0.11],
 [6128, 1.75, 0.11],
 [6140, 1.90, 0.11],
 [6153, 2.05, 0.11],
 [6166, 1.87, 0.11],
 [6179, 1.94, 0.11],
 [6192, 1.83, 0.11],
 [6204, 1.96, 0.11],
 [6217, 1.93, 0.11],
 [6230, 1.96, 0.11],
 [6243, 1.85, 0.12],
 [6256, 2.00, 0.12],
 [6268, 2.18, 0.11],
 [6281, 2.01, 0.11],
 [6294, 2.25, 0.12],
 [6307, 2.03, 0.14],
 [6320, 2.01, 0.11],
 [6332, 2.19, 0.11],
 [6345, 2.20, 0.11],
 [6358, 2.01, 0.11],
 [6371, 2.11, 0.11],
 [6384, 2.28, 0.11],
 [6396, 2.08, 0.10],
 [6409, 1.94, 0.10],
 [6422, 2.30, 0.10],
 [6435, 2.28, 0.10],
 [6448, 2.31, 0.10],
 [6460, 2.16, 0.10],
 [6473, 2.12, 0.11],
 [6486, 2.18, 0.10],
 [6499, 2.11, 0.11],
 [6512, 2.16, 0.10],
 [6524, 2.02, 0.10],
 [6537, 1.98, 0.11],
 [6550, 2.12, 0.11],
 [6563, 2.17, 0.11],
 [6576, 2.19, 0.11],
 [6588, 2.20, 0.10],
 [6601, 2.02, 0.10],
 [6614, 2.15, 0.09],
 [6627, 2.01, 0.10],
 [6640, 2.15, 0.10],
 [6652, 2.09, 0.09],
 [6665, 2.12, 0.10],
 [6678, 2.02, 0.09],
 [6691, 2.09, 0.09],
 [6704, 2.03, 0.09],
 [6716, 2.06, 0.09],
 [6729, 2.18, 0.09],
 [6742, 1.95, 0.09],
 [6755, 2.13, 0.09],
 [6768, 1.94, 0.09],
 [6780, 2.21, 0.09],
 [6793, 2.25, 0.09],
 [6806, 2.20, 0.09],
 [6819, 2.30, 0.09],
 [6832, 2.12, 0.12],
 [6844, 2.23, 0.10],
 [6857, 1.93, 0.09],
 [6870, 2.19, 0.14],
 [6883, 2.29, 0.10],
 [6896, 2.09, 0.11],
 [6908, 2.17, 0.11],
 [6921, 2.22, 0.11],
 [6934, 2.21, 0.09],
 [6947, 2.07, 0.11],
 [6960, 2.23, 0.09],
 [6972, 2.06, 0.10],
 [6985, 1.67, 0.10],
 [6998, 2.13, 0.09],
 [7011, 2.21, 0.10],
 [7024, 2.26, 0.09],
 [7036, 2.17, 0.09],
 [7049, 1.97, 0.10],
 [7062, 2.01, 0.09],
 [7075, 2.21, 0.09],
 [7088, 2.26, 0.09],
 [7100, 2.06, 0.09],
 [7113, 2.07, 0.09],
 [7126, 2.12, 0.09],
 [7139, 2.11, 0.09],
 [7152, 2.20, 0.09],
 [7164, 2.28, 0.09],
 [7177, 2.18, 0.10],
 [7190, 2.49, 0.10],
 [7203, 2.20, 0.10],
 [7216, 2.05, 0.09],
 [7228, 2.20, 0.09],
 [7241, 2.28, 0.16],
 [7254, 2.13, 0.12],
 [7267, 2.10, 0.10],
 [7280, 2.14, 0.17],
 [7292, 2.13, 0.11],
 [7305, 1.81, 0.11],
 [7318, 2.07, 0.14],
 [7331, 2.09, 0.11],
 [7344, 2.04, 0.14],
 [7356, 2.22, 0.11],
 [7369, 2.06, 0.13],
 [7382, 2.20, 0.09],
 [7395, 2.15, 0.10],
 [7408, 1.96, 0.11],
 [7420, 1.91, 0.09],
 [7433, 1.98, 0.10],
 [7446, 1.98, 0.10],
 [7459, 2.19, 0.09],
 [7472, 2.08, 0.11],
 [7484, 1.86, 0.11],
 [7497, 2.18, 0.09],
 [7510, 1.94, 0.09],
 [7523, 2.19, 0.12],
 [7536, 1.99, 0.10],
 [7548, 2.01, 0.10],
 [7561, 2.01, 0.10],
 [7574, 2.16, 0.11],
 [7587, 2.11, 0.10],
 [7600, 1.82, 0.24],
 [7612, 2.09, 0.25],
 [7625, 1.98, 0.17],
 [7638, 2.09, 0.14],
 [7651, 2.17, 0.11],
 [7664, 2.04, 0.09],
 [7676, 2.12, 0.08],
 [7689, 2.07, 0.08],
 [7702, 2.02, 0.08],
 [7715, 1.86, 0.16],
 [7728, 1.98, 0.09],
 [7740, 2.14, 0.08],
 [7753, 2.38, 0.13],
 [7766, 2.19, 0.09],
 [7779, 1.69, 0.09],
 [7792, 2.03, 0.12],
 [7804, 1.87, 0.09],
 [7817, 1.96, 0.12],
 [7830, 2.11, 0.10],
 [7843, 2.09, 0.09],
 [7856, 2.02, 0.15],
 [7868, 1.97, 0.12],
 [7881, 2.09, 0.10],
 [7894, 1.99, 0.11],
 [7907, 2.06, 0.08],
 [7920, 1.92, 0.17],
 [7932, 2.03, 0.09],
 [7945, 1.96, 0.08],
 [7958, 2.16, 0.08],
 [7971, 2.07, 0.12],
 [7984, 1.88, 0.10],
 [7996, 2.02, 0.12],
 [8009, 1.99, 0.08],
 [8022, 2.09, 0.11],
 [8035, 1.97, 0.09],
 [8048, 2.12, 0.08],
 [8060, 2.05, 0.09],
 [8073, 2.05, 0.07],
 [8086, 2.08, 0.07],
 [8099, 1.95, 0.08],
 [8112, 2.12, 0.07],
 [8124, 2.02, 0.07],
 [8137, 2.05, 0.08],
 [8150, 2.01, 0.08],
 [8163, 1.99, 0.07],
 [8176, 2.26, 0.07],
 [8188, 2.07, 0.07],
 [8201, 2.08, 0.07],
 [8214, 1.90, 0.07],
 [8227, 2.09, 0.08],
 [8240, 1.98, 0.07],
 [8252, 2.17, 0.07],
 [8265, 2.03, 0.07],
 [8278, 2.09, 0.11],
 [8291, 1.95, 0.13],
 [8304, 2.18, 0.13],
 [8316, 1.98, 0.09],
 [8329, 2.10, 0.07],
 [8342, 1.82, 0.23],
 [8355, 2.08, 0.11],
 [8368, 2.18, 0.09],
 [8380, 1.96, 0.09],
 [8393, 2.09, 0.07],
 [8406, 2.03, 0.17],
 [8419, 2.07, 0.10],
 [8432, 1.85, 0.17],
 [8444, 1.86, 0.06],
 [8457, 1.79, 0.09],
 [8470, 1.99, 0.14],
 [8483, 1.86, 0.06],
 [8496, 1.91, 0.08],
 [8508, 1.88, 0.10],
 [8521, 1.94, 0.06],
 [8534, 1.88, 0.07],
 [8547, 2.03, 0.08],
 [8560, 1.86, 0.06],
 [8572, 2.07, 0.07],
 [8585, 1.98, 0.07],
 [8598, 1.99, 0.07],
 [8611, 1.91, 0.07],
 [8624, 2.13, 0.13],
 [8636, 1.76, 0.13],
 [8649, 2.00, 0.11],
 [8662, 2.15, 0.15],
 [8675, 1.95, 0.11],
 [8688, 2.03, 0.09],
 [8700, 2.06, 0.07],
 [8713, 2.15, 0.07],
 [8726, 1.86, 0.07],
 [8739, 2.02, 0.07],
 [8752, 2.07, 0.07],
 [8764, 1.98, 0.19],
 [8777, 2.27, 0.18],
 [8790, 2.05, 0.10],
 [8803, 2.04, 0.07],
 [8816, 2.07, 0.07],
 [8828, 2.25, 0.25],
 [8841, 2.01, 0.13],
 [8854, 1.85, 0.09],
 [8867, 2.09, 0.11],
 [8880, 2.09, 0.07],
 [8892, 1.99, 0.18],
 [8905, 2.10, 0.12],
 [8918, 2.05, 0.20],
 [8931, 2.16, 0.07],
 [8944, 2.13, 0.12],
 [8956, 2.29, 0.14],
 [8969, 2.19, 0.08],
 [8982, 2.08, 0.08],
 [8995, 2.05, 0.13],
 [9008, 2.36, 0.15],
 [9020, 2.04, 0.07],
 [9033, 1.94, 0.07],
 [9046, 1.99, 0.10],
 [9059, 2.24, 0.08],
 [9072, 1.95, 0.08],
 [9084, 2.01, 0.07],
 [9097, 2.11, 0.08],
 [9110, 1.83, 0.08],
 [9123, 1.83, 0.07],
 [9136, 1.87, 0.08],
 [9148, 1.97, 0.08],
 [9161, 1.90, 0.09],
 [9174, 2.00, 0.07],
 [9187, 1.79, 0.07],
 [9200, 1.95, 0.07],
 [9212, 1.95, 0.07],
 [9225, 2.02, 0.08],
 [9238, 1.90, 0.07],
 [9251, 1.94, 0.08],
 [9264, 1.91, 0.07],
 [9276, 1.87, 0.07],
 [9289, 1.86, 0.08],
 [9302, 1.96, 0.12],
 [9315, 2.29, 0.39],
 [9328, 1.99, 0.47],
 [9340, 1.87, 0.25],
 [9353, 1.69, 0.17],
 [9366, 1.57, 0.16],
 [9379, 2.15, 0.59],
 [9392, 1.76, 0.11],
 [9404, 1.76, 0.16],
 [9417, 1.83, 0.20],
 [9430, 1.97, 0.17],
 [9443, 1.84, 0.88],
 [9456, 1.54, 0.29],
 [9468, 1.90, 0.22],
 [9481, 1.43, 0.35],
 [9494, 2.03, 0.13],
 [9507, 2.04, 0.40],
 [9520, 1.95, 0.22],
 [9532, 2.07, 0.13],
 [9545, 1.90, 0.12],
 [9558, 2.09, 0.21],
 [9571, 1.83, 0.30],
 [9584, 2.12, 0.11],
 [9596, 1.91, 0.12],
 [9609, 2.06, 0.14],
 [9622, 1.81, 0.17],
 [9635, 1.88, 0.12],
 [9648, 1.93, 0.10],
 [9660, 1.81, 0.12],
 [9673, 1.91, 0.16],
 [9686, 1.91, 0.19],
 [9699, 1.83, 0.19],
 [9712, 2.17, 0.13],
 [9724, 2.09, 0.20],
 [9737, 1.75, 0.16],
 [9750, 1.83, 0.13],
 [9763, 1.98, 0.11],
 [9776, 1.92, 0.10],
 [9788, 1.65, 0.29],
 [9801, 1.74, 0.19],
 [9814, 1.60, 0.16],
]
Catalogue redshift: 0.19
